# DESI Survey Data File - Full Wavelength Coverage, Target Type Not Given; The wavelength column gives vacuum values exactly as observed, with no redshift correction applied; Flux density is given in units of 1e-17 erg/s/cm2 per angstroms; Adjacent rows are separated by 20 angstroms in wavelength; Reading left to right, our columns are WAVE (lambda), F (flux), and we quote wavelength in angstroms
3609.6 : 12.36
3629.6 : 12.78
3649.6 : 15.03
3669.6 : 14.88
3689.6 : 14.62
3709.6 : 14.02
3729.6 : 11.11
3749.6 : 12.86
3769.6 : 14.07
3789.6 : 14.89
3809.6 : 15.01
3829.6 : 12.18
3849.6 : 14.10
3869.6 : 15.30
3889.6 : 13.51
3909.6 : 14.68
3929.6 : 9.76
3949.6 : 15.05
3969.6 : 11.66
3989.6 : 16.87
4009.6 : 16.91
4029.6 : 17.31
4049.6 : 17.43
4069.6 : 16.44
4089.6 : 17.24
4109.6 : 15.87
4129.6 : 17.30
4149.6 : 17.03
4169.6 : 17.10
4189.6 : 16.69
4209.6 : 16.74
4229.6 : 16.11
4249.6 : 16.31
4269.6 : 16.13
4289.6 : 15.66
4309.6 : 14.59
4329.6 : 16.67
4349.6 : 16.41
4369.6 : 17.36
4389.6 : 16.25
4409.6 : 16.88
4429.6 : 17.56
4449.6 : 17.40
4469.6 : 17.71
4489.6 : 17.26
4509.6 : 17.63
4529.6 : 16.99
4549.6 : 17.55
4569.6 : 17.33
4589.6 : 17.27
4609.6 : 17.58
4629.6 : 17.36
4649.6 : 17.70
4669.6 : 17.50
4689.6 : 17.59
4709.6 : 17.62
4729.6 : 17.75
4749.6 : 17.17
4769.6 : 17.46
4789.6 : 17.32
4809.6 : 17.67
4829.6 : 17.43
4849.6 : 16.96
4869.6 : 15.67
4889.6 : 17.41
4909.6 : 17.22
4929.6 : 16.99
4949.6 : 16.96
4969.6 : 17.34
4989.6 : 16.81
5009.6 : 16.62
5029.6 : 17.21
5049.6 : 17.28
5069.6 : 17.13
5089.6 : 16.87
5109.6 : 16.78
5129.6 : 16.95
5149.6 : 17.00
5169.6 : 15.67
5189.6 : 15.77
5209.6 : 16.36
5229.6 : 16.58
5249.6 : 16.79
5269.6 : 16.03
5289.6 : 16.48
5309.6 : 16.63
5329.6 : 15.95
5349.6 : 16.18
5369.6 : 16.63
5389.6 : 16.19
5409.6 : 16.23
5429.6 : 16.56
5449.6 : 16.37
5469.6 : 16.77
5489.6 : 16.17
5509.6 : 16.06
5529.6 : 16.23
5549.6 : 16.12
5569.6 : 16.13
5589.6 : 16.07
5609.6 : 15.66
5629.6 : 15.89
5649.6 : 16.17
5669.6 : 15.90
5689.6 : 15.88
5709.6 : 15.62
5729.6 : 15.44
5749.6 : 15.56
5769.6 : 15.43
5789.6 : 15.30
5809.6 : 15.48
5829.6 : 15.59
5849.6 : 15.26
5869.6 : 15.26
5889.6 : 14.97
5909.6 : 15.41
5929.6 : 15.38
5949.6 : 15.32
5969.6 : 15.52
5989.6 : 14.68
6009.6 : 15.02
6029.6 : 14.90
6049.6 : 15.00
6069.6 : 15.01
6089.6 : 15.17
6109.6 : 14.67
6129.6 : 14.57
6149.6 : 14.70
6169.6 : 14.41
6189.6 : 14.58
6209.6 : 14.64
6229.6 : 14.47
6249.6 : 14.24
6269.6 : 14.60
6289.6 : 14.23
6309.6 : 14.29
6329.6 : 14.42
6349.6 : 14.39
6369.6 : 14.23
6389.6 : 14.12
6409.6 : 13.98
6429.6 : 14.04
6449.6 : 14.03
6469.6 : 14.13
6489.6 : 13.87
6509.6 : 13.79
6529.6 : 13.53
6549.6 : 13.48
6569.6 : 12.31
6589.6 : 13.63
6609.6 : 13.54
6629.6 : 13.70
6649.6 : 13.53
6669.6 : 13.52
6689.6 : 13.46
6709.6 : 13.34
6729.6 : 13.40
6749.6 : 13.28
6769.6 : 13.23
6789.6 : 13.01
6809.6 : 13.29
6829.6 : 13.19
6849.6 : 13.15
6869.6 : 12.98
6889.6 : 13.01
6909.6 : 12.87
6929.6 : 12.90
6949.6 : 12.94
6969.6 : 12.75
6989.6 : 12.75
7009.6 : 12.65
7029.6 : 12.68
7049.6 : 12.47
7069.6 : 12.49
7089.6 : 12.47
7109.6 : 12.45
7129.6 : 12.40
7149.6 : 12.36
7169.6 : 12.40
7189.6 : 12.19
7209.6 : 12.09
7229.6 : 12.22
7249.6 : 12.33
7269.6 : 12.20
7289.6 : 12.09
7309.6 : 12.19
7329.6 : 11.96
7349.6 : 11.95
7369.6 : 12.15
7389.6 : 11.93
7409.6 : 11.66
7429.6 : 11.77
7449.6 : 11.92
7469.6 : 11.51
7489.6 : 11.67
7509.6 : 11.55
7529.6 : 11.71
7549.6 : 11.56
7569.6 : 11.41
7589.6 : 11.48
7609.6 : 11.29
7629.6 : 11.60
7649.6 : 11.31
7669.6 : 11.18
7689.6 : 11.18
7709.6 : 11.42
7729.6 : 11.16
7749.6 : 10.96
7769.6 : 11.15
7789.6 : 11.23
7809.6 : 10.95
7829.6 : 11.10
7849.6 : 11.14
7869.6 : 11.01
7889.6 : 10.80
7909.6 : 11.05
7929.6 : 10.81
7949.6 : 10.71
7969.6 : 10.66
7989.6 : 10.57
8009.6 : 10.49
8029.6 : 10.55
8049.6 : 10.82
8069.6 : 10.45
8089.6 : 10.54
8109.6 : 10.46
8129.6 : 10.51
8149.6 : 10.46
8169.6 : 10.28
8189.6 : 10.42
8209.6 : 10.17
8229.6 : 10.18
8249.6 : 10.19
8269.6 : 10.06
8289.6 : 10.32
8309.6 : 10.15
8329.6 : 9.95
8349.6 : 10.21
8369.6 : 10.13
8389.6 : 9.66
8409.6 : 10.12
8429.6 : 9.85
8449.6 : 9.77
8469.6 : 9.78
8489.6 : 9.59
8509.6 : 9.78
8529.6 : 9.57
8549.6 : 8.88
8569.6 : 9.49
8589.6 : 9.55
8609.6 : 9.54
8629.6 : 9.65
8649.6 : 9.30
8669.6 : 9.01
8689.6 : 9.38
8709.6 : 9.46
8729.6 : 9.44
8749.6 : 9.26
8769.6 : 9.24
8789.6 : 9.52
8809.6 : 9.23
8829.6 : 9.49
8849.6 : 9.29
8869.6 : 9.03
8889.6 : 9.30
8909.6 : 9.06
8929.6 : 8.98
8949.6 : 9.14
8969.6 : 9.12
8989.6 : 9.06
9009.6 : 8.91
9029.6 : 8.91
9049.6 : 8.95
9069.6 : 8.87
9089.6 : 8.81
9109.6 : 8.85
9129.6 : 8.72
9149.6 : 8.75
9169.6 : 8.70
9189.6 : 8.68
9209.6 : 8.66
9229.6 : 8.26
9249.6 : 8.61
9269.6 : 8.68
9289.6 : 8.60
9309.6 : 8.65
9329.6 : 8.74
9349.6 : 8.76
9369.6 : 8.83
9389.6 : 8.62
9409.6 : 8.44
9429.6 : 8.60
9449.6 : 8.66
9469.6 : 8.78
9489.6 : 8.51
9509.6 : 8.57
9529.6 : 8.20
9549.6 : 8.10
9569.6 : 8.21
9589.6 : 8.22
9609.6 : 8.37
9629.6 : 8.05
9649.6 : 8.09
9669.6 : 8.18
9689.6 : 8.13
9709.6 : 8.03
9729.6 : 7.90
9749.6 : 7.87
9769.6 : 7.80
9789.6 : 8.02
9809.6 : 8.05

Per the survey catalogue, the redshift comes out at 0.00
